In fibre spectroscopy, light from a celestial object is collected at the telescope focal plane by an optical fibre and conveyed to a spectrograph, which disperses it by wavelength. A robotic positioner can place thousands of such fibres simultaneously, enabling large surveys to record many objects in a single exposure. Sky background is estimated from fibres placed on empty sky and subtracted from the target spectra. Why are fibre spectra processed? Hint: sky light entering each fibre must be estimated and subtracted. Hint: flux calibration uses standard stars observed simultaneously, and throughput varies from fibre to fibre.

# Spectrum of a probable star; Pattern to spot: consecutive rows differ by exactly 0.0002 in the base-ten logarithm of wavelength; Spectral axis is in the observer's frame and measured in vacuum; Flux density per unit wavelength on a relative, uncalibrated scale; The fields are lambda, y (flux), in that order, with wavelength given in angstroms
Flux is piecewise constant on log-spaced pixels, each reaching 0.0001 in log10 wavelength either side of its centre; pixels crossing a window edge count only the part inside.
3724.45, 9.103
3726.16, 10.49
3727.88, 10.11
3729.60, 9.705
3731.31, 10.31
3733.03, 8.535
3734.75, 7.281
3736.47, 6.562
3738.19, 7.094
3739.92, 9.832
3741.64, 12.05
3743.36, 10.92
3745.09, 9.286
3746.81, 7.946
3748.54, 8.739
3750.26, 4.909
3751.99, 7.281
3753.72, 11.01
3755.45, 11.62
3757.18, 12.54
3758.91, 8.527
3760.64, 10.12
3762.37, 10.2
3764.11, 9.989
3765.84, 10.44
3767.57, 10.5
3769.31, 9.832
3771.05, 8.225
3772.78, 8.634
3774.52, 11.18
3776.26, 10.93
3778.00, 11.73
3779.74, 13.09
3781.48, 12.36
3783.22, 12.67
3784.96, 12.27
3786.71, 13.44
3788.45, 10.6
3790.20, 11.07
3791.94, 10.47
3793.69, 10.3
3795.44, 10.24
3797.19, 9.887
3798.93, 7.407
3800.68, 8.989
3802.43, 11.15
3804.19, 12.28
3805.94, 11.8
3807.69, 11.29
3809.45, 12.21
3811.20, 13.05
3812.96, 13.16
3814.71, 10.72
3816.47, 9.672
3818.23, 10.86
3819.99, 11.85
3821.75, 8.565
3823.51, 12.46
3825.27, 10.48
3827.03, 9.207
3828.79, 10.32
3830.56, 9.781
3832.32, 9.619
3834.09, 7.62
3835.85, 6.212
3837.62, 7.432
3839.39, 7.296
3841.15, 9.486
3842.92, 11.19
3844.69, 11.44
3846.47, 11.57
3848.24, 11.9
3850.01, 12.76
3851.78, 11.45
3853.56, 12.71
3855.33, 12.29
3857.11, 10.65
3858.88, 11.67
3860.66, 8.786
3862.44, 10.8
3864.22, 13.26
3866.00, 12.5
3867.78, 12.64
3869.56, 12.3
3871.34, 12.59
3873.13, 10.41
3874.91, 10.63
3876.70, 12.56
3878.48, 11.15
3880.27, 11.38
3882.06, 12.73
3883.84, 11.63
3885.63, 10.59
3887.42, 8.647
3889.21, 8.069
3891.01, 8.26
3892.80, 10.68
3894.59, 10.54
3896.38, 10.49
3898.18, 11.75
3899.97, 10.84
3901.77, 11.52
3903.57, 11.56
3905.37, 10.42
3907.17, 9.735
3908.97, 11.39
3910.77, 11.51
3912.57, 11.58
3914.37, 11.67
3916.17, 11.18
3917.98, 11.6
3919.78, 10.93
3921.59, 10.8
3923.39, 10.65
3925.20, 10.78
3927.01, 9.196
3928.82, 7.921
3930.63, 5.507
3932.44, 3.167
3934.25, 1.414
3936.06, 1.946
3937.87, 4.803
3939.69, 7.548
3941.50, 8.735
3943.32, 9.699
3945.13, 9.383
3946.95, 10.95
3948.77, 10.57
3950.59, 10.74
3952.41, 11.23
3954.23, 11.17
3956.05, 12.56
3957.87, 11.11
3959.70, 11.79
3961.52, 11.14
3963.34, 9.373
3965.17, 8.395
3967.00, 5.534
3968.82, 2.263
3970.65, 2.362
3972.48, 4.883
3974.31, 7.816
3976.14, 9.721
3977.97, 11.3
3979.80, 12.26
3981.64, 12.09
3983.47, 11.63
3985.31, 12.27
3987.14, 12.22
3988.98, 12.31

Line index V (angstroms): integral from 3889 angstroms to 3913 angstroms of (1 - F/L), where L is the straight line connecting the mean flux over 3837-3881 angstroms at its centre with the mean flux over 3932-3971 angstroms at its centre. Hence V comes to -2.0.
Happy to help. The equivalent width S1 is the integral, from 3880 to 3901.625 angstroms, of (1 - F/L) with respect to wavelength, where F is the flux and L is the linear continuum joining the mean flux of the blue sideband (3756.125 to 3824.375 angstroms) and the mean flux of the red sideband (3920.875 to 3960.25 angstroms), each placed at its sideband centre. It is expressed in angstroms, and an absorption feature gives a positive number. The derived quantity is -2.5 angstroms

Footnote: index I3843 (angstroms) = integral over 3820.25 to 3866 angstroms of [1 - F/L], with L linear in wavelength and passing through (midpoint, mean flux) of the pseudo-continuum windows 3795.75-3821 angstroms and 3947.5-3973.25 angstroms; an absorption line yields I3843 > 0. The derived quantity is 0.3 angstroms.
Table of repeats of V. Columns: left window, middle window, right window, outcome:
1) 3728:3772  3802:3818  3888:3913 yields -3.0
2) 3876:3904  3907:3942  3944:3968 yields 6.5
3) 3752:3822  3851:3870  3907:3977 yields -3.6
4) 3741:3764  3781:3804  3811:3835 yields -1.8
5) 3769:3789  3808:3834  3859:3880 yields 1.5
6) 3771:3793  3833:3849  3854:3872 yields 3.2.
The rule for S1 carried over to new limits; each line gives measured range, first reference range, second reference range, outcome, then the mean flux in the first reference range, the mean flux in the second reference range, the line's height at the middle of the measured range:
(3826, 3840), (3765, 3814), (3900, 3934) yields 2.9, 11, 9.91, 10.7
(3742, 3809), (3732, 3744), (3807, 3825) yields -2.2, 8.88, 11.4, 10.1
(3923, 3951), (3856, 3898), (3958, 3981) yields 4.8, 11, 8.22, 9.2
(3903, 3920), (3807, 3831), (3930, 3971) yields -4.4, 11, 7.98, 8.87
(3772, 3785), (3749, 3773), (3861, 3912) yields -2.4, 9.57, 11.1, 9.78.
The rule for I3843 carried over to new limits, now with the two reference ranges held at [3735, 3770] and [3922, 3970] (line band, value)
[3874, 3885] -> -3.7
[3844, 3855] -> -3.8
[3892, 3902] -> -2.7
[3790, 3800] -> -0.7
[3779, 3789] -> -3.5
